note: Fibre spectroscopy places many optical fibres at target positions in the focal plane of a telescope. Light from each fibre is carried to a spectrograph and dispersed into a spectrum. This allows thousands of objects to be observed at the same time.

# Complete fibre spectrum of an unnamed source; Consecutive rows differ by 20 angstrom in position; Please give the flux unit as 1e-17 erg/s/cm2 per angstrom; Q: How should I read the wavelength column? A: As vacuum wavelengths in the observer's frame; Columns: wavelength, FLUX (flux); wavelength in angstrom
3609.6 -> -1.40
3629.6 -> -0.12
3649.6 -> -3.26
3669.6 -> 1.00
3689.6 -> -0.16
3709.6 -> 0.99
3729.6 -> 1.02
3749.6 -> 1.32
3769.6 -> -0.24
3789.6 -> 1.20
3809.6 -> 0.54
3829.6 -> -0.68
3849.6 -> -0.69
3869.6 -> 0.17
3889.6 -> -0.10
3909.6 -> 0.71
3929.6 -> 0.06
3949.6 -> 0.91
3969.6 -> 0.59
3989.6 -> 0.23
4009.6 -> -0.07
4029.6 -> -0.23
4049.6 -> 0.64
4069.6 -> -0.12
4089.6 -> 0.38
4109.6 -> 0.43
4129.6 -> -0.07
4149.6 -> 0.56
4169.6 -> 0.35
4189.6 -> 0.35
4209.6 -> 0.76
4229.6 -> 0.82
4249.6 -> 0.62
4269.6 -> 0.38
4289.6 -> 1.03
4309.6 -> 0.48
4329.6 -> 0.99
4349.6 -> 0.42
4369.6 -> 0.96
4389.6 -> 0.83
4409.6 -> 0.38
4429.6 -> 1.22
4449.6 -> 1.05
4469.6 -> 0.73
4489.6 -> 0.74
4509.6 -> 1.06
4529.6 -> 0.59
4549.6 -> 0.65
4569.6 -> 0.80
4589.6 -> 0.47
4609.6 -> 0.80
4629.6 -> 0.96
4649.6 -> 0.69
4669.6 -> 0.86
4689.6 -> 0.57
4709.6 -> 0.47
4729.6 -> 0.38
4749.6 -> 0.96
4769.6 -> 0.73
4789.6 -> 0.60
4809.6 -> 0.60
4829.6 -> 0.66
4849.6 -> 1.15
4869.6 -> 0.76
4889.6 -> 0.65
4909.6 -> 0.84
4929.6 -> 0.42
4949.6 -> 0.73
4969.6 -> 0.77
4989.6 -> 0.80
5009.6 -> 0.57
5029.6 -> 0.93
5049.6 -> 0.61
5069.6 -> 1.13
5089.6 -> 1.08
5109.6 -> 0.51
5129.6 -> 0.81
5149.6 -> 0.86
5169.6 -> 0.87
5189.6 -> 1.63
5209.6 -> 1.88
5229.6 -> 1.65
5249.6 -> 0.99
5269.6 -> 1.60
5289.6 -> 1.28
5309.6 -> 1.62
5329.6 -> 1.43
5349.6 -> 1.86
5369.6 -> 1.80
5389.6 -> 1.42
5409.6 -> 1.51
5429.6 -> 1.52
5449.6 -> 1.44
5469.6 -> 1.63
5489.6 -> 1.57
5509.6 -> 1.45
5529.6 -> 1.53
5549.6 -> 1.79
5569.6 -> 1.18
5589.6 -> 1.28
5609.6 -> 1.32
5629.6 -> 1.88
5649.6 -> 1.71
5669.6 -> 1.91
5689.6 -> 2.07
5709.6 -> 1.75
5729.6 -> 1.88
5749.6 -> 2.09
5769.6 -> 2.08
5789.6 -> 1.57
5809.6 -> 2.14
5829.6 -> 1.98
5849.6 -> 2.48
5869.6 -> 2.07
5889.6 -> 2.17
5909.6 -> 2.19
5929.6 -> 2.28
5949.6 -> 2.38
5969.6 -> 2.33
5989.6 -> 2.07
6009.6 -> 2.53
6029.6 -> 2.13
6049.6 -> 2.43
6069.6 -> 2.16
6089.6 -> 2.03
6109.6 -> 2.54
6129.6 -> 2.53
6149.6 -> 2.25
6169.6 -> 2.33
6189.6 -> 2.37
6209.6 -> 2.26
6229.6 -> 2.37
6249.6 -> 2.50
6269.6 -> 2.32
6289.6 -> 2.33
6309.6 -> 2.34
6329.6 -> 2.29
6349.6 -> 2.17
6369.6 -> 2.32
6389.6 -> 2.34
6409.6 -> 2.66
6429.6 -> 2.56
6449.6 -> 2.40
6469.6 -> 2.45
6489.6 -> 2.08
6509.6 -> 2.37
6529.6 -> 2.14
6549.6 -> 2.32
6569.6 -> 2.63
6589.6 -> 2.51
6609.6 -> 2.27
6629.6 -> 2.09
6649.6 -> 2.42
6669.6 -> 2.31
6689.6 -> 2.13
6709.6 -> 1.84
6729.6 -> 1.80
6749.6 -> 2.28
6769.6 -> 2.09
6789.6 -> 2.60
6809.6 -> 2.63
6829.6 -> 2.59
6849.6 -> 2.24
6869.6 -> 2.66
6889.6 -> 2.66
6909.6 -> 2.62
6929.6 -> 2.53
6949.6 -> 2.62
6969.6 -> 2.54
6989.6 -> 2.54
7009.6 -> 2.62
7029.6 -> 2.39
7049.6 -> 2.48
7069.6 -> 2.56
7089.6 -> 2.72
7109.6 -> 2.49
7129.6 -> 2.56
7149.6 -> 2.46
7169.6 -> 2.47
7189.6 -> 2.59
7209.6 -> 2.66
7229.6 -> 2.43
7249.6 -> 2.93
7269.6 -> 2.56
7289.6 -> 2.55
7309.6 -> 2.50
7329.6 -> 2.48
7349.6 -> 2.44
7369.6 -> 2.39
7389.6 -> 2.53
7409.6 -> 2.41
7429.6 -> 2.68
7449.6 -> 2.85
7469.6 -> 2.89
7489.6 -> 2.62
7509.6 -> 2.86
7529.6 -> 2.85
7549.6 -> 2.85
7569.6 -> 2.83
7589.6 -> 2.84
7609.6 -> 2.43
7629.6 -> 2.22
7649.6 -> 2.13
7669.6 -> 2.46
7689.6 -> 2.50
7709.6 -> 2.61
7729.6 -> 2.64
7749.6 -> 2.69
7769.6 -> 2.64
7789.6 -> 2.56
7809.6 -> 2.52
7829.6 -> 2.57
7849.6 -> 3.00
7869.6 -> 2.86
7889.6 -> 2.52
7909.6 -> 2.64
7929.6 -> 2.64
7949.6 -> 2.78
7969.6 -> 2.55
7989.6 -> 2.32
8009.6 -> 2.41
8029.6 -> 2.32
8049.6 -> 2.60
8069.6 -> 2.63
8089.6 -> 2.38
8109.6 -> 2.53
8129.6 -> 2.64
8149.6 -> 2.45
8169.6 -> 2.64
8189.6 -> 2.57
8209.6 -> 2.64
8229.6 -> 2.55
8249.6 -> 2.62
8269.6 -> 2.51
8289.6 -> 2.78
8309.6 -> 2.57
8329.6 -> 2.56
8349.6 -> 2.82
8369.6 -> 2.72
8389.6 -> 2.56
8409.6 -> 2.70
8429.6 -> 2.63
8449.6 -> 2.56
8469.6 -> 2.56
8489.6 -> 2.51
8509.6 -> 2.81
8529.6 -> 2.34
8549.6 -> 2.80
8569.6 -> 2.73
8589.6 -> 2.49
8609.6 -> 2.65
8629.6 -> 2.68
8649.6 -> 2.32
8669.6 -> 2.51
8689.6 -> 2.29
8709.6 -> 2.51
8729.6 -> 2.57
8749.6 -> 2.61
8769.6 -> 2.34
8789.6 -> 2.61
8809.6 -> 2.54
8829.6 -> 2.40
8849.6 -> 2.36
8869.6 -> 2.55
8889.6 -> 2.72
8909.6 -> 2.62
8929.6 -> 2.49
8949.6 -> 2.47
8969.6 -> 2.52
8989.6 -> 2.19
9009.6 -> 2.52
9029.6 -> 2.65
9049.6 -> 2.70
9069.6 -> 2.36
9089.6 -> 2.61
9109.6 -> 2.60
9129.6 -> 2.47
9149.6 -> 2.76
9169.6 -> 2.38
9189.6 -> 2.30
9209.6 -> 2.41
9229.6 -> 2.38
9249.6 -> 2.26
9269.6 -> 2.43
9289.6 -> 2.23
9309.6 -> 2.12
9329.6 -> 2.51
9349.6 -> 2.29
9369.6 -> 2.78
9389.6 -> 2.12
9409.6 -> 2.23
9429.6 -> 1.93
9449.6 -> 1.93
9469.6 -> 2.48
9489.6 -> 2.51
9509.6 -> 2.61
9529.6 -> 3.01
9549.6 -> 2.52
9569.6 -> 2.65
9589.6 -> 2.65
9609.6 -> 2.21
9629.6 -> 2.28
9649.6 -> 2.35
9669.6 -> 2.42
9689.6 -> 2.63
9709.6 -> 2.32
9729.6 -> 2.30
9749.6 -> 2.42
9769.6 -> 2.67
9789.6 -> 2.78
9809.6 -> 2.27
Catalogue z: 0.30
